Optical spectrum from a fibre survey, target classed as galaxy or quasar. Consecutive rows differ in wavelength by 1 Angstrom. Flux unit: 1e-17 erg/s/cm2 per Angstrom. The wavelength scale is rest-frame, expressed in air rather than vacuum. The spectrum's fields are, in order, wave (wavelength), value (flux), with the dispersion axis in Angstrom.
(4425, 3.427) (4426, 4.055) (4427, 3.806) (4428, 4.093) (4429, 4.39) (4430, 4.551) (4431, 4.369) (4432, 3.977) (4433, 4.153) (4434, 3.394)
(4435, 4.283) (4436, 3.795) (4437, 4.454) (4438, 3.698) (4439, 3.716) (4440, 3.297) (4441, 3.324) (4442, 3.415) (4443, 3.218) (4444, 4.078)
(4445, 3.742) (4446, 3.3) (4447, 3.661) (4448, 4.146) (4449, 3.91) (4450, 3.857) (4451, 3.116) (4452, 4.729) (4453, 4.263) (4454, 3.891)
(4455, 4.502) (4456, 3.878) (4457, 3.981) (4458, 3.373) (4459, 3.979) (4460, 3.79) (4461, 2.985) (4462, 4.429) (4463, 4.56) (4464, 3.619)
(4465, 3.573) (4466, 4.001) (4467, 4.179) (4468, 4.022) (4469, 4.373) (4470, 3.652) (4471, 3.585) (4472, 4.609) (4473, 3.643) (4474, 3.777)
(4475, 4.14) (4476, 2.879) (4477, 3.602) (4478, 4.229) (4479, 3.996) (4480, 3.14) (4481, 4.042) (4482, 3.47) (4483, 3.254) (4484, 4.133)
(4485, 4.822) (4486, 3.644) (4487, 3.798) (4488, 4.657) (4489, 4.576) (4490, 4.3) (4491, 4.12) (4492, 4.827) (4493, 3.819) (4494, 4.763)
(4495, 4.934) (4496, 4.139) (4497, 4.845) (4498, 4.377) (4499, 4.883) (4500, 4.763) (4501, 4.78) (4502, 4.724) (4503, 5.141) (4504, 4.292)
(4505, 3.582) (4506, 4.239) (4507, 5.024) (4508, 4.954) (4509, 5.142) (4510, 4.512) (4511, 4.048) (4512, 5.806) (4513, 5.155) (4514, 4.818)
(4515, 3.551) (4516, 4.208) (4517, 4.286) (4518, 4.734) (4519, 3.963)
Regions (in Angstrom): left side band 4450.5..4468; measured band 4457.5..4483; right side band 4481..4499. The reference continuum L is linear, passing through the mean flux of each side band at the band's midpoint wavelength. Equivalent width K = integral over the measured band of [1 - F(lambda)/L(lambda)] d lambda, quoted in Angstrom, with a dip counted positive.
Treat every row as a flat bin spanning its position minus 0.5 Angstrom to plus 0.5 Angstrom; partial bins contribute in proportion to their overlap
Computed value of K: 1.5 Angstrom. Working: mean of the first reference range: 3.93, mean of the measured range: 3.81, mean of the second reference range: 4.27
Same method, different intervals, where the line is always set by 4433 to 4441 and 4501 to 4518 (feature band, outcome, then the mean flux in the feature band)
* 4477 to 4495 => 1.00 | 4.1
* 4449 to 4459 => 0.08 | 3.95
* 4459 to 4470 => 0.44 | 3.94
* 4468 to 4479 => 0.88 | 3.86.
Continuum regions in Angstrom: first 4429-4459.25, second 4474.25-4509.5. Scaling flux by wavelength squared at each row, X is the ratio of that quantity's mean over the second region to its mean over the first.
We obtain 1.13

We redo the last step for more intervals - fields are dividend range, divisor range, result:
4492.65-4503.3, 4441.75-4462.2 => 1.24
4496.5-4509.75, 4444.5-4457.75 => 1.22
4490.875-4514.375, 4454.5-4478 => 1.22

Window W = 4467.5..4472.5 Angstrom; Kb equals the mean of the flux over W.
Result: 4.05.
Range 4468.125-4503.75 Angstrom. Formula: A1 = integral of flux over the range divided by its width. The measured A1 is 4.18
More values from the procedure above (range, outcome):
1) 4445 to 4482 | 3.87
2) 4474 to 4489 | 3.87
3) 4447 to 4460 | 3.95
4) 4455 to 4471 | 3.9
